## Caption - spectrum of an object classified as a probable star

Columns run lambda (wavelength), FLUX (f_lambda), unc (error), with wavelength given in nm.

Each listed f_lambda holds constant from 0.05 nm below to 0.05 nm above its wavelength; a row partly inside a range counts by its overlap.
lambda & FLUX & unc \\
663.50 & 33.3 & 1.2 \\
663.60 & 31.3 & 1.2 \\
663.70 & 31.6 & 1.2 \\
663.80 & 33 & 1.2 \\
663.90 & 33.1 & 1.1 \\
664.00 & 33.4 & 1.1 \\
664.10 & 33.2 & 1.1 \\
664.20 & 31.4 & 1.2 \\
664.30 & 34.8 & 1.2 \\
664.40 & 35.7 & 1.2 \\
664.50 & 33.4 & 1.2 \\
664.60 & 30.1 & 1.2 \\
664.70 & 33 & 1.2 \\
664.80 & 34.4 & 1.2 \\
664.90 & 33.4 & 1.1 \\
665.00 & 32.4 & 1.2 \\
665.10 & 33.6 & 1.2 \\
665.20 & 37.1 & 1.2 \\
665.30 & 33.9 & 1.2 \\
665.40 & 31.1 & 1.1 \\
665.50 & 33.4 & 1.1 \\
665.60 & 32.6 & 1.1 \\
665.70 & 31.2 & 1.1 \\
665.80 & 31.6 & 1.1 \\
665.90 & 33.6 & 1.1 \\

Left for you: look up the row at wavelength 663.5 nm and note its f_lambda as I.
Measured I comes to 33.3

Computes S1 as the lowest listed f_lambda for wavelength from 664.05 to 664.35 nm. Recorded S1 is 31.4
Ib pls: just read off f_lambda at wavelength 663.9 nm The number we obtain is 33.1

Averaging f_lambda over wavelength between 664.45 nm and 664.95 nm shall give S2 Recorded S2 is 32.9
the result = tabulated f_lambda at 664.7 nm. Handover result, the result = 33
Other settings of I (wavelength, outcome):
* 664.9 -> 33.4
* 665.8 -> 31.6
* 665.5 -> 33.4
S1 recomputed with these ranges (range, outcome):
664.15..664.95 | 30.1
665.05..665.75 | 31.1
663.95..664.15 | 33.2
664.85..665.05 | 32.4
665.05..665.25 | 33.6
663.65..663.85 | 31.6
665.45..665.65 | 32.6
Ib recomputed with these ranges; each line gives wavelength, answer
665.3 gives 33.9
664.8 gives 34.4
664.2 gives 31.4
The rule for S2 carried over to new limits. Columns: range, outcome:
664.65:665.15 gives 33.4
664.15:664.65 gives 33.1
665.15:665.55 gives 33.9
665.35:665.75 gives 32.1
